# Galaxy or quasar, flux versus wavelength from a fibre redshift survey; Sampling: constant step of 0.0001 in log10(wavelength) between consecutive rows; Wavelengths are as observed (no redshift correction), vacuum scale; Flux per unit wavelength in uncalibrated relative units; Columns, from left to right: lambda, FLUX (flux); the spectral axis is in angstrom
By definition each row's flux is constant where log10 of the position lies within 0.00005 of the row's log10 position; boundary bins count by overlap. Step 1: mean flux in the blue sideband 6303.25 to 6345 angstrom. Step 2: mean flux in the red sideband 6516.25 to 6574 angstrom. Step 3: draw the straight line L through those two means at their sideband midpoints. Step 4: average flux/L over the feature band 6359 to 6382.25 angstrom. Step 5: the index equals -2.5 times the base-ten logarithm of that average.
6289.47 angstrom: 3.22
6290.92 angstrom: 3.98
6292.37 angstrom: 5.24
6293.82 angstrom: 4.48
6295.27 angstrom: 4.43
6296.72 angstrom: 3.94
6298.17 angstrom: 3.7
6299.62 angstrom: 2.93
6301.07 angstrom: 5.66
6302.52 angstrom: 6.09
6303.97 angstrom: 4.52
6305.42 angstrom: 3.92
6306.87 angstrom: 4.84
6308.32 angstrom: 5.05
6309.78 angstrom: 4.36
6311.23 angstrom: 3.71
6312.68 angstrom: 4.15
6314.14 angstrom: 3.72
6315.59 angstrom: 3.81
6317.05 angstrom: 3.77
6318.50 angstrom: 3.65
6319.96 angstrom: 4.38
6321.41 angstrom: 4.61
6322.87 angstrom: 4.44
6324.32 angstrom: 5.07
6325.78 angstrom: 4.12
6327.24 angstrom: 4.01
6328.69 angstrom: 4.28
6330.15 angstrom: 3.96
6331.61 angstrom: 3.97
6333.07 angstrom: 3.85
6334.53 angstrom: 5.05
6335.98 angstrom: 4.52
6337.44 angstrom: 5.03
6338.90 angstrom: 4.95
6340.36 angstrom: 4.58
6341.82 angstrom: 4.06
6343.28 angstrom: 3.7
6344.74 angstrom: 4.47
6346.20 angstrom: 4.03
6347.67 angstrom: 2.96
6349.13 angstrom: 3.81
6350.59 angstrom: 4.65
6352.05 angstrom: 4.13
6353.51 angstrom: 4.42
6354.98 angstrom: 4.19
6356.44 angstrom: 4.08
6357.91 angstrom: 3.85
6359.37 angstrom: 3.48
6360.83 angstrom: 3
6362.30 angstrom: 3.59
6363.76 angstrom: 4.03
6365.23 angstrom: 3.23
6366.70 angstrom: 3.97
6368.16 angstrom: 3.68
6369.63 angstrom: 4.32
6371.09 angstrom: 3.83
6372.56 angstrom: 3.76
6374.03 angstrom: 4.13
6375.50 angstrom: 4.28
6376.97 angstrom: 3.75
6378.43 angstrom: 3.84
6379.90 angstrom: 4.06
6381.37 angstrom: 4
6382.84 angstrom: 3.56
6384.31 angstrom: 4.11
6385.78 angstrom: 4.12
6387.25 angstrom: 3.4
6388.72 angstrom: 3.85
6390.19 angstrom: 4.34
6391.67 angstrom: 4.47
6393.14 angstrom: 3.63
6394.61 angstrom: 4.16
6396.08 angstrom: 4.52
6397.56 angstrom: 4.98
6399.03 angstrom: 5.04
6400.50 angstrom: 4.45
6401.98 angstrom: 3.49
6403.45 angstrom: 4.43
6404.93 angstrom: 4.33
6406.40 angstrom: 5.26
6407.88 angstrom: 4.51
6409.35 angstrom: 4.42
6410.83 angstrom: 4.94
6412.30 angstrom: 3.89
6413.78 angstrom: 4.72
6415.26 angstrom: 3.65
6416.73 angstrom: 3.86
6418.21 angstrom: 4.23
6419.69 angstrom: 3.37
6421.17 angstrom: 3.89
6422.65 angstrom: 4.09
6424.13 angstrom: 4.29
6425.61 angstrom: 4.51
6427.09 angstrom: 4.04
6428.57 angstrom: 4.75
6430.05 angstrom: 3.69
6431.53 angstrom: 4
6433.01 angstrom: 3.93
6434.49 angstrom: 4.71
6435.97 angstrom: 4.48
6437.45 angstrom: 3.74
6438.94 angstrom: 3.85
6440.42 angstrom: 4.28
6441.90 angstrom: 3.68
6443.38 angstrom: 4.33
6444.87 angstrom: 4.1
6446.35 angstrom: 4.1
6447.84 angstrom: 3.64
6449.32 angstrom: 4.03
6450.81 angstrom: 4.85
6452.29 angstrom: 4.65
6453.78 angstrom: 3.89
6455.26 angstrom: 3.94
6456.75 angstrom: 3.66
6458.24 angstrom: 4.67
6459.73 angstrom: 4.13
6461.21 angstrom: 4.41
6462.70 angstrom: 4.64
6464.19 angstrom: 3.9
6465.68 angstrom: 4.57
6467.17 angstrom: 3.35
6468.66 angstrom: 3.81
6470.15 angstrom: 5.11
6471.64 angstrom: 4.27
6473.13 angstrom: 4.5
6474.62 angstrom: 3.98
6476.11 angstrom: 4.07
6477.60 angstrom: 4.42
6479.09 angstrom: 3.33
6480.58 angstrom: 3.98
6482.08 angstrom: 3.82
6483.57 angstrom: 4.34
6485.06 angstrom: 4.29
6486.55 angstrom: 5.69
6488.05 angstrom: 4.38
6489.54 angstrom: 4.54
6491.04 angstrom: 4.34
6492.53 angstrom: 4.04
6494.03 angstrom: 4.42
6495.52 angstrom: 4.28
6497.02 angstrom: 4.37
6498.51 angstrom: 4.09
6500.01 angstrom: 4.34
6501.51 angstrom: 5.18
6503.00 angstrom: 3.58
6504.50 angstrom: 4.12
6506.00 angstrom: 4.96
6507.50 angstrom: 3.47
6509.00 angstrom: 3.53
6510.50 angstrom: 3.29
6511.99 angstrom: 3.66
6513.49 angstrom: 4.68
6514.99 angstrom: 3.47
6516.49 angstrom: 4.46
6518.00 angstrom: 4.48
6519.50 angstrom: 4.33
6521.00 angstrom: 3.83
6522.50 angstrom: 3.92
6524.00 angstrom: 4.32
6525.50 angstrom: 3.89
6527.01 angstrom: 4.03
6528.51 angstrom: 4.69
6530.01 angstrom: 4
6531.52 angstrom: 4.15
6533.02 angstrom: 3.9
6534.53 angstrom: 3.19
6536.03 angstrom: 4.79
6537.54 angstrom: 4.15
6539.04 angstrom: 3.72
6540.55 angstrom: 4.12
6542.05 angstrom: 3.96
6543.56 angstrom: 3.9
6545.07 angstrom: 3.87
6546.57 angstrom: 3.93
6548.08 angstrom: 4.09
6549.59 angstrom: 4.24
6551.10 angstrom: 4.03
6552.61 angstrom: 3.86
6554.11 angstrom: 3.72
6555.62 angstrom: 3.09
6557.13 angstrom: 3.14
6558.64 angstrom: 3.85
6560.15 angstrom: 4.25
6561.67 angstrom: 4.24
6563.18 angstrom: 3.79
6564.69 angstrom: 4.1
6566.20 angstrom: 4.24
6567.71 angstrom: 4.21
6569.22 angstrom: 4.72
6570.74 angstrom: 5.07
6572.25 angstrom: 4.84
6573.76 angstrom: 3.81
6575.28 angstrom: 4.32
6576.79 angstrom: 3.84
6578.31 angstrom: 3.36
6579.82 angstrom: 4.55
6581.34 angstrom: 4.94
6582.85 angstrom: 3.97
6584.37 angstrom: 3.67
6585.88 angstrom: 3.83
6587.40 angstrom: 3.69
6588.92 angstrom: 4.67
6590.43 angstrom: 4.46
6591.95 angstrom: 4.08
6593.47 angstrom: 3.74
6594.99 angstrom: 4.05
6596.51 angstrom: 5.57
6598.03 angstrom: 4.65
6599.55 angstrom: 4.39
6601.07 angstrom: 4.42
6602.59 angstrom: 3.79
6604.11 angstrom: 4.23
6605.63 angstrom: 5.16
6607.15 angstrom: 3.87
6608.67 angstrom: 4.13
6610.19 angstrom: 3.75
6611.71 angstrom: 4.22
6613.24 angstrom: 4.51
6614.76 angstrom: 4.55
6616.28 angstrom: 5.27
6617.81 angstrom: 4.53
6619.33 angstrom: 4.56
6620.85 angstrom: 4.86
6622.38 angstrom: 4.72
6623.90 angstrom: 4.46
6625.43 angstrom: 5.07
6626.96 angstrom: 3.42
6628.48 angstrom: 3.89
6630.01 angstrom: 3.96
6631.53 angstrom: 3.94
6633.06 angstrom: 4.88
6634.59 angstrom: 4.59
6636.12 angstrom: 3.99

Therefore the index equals 0.12 mag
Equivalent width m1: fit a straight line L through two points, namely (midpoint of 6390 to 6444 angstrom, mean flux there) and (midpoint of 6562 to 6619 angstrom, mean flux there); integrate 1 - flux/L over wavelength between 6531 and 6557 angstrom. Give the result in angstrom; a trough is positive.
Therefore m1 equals 2.31 angstrom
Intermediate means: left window 4.24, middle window 3.9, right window 4.3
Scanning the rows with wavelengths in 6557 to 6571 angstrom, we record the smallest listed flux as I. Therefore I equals 3.14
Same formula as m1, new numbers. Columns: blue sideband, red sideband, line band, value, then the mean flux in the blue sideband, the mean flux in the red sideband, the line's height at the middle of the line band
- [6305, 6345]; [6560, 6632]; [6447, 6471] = 0.51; 4.29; 4.3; 4.29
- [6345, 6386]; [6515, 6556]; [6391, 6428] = -3.42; 3.89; 4.02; 3.93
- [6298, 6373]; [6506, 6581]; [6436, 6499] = -1.93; 4.16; 4.04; 4.08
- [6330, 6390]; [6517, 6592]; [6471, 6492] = -1.18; 4.01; 4.08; 4.05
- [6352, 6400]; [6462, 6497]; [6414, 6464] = 0.39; 3.99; 4.27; 4.16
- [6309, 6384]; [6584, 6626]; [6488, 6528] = 1.12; 4.06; 4.39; 4.27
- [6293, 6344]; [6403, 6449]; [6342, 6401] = 3.57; 4.33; 4.18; 4.25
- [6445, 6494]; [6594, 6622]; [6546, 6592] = 3.33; 4.23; 4.47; 4.4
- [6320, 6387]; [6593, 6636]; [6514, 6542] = 1.36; 4.08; 4.4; 4.29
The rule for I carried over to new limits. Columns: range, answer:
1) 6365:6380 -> 3.23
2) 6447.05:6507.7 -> 3.33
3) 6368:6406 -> 3.4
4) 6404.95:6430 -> 3.37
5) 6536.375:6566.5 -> 3.09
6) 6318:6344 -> 3.65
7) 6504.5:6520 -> 3.29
